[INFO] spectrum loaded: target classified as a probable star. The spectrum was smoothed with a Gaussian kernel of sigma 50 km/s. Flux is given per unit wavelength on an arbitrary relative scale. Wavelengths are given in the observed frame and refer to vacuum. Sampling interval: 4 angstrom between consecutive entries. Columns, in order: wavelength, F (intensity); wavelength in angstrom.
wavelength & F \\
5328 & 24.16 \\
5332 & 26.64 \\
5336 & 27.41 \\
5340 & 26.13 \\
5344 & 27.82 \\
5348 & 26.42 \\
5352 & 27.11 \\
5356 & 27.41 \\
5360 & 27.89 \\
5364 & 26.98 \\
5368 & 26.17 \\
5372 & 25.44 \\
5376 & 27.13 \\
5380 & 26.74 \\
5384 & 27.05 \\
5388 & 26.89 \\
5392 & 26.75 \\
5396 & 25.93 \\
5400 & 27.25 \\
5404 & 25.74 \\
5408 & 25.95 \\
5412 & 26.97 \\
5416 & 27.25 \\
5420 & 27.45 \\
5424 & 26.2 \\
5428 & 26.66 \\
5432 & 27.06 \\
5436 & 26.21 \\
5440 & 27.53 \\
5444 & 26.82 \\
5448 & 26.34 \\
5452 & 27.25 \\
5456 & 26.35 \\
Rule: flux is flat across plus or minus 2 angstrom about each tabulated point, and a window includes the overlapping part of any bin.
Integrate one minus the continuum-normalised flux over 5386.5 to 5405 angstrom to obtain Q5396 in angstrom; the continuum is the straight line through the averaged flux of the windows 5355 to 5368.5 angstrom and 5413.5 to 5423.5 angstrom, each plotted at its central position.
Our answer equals 0.43 angstrom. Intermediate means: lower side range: 27.2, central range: 26.5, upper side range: 27.2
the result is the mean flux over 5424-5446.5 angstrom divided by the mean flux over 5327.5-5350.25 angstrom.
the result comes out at 1.01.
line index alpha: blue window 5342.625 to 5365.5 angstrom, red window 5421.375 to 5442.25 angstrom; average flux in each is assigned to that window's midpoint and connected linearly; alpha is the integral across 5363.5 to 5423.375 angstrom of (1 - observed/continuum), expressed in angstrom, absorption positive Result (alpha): 0.84 angstrom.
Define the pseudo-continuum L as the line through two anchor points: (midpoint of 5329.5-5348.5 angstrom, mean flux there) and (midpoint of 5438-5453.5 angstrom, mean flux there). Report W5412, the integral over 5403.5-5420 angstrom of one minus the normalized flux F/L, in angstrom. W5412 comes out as 0.2 angstrom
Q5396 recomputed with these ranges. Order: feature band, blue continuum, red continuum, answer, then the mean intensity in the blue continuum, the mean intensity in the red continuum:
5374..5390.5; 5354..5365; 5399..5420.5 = 0.1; 27.5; 26.7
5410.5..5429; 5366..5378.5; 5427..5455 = -0.2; 26.3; 26.8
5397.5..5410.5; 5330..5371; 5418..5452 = 0.3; 27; 26.8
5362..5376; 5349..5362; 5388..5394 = 0.4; 27.4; 26.8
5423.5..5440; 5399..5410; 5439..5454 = 0.0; 26.2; 26.9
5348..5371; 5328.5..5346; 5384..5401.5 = -0.2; 26.8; 26.7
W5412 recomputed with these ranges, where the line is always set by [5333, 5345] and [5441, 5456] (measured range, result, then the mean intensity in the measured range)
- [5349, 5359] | -0.1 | 27.2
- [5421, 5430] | 0.1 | 26.5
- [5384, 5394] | 0.0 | 26.9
